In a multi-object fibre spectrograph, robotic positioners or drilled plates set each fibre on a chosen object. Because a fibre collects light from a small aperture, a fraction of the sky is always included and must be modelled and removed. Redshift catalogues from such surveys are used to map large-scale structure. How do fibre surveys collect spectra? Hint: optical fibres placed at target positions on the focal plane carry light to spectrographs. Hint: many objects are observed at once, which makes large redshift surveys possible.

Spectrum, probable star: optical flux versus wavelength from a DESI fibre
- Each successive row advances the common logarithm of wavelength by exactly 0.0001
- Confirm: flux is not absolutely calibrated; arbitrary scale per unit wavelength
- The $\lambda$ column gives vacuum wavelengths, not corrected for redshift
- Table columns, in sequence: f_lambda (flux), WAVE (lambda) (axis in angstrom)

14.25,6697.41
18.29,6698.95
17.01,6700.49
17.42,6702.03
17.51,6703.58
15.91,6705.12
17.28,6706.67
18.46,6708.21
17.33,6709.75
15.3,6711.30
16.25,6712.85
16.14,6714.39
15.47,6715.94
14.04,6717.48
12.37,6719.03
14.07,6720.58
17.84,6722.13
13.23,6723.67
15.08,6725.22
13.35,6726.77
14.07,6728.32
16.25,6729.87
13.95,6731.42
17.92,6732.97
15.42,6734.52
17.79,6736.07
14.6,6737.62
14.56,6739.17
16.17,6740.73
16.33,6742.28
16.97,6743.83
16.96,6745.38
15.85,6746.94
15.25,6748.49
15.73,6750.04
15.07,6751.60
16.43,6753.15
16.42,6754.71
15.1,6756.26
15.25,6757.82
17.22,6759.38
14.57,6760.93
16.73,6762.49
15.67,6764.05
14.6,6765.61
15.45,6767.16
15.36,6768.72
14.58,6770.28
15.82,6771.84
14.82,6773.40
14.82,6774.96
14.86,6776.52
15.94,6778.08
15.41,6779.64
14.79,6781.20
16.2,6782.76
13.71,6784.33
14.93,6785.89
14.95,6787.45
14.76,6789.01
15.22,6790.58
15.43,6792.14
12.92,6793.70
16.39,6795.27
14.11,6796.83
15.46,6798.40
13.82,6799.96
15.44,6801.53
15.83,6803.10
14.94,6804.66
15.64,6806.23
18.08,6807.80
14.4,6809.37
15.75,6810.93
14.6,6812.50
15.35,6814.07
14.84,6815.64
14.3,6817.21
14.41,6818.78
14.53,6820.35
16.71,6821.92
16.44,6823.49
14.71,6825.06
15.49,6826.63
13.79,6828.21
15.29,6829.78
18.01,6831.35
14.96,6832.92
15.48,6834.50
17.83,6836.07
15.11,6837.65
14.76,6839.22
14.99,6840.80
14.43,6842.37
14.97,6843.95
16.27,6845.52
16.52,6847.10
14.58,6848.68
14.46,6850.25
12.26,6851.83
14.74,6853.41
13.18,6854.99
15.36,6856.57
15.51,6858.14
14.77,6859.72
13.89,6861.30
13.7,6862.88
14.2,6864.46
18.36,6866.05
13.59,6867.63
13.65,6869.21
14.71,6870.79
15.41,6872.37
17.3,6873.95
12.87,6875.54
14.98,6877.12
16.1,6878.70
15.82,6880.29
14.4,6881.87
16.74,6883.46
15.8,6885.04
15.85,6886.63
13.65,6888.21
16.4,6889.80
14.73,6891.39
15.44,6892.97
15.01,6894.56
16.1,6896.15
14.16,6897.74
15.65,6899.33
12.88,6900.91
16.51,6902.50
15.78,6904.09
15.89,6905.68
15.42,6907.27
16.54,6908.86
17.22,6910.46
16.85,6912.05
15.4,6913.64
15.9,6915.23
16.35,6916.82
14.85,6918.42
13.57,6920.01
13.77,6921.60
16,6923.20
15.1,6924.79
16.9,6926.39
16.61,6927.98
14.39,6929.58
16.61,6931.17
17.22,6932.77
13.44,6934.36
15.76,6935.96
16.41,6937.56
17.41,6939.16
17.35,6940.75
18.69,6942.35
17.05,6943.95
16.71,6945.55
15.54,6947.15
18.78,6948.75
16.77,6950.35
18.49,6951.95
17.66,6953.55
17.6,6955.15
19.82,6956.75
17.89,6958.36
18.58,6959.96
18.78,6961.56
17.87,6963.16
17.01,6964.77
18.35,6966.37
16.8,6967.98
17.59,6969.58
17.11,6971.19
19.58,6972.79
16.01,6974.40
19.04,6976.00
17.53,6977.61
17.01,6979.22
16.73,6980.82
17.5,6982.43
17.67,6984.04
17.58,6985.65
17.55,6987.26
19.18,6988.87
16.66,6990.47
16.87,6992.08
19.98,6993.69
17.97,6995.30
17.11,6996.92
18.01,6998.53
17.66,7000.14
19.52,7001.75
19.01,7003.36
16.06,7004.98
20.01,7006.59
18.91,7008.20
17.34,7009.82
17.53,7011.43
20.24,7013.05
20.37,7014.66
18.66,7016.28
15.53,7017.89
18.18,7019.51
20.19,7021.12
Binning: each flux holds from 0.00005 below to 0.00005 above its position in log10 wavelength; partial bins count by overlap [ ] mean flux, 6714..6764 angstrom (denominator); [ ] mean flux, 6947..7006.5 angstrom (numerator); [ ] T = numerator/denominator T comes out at 1.15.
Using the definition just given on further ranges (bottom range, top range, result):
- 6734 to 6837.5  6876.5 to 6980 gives 1.06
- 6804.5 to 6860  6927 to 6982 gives 1.14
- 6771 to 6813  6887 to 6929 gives 1.02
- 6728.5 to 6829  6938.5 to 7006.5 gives 1.16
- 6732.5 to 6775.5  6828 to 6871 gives 0.95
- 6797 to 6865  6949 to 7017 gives 1.19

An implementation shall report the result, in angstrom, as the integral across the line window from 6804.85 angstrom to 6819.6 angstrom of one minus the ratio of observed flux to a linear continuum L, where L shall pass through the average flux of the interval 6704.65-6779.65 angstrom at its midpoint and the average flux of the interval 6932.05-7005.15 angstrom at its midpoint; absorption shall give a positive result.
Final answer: 0.9 angstrom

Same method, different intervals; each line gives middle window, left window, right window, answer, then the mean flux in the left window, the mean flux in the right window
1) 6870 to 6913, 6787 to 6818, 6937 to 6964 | 3.10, 15.1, 17.7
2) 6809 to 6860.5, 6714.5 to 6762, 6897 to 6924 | 1.13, 15.5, 15.5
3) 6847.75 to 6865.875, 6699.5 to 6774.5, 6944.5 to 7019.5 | 2.59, 15.7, 17.9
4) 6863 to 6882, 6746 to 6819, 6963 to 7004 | 1.52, 15.3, 17.8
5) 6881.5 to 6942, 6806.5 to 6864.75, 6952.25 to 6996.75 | 3.44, 15.1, 17.8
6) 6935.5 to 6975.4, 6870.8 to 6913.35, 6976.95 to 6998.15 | -1.60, 15.5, 17.6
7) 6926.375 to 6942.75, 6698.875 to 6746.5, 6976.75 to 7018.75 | 1.09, 15.9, 18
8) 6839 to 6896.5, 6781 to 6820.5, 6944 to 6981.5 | 4.03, 15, 17.7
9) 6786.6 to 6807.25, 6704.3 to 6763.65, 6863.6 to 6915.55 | 0.75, 15.7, 15.4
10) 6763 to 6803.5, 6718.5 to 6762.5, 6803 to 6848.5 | 1.14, 15.5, 15.4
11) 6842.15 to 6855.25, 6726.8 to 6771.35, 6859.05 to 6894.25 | 0.49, 15.7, 15.1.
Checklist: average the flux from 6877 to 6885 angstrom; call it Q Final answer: 15.7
